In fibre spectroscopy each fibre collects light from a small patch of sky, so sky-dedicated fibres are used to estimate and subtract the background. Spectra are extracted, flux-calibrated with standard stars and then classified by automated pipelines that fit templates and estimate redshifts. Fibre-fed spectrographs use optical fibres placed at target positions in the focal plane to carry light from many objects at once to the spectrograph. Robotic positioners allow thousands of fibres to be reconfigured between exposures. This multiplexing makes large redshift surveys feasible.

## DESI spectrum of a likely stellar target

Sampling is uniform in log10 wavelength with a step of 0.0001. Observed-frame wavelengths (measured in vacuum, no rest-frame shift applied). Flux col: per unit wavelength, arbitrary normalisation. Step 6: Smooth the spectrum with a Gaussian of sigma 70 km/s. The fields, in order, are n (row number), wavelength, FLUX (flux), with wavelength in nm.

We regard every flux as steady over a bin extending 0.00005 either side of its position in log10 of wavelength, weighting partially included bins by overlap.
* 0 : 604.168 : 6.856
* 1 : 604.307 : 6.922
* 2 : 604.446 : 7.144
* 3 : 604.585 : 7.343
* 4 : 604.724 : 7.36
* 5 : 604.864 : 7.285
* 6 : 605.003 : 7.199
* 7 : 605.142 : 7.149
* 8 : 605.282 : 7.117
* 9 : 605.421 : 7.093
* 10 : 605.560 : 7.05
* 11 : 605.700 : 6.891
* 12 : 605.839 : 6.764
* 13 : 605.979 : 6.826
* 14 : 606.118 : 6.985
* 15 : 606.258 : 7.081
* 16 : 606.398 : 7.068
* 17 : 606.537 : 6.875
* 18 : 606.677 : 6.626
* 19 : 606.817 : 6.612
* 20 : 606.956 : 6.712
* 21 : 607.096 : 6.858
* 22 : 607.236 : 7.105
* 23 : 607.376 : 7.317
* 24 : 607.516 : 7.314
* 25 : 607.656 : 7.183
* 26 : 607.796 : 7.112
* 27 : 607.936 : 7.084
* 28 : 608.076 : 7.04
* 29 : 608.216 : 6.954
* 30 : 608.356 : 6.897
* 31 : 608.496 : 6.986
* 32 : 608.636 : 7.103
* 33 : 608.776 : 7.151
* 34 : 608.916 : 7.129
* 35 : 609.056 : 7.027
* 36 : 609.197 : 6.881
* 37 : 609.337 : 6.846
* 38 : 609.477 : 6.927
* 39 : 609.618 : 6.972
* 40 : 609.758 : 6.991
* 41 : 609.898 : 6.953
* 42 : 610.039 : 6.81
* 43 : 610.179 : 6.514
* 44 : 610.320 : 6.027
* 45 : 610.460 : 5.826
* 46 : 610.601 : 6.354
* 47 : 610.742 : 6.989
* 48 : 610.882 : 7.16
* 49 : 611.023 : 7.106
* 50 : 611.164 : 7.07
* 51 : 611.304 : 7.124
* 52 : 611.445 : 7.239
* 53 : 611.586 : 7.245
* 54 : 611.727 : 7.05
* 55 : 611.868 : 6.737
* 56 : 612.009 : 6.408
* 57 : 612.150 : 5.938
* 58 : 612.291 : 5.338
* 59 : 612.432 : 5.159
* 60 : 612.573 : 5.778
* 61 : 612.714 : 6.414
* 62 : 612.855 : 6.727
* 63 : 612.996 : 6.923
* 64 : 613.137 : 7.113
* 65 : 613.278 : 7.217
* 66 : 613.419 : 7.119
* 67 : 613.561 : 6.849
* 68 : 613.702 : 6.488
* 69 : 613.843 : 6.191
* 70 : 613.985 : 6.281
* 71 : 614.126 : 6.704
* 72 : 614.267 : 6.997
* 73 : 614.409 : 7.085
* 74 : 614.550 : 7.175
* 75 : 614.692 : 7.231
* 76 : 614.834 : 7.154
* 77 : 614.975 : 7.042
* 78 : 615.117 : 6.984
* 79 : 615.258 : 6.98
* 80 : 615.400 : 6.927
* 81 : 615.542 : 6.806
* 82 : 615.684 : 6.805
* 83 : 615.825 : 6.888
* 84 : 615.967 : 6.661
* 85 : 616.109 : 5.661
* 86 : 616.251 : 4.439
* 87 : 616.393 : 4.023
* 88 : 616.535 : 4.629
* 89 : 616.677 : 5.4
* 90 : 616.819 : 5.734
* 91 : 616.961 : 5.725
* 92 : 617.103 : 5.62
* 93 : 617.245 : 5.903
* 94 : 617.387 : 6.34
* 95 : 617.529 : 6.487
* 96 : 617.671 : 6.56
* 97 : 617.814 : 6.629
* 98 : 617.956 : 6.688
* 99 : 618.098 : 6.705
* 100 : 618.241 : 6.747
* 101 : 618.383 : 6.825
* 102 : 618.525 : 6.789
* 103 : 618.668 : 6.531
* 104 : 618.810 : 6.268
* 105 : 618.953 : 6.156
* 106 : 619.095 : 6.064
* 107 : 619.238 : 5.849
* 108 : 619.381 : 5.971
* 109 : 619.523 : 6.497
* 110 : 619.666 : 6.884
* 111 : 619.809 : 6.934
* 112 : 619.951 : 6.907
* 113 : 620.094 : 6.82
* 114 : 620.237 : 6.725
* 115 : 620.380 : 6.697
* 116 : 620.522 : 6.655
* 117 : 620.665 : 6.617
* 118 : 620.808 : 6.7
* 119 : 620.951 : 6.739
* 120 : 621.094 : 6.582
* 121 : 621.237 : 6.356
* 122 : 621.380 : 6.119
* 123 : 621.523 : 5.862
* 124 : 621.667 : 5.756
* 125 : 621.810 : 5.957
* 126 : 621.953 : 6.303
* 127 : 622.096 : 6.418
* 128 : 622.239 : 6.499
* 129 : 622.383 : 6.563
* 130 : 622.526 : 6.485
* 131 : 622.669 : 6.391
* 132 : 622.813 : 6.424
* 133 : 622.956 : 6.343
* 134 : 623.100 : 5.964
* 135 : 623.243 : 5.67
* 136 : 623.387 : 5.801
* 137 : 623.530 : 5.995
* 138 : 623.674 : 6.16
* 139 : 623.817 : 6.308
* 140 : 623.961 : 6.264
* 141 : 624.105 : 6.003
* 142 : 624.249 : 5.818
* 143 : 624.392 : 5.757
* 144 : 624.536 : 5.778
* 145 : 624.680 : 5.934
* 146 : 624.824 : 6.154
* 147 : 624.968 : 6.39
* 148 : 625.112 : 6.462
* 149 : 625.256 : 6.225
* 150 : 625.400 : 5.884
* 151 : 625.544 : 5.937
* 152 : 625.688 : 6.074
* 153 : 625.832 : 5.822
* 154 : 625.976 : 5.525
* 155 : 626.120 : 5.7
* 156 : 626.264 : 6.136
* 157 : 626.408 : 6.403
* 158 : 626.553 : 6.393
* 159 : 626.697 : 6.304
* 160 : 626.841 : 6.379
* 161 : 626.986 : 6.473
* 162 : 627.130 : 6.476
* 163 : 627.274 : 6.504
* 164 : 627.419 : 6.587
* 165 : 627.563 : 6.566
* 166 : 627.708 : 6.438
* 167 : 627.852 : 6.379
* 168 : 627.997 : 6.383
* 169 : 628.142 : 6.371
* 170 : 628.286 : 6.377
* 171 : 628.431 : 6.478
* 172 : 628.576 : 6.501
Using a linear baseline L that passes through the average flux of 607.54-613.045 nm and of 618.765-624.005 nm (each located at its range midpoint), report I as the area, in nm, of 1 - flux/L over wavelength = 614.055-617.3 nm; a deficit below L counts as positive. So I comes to 0.13 nm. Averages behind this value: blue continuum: 6.75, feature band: 6.29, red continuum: 6.34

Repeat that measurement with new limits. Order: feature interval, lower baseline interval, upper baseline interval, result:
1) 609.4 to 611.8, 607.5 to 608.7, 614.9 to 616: 0.06 nm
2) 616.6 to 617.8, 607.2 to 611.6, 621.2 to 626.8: 0.09 nm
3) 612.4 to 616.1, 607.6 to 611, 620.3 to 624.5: -0.07 nm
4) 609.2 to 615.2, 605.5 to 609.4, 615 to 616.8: -0.26 nm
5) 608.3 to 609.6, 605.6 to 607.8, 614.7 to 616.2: -0.02 nm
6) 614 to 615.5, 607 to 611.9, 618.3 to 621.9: -0.07 nm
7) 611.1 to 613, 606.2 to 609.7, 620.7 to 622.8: 0.09 nm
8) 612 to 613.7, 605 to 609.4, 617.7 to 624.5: 0.08 nm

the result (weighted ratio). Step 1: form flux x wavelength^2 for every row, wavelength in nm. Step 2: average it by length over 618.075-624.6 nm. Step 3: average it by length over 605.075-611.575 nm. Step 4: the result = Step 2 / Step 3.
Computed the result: 0.95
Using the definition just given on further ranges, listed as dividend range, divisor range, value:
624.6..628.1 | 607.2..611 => 0.95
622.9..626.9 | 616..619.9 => 1.02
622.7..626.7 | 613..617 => 0.97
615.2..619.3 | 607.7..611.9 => 0.91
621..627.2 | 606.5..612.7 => 0.95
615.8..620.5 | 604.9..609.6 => 0.92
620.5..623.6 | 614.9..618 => 1.04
